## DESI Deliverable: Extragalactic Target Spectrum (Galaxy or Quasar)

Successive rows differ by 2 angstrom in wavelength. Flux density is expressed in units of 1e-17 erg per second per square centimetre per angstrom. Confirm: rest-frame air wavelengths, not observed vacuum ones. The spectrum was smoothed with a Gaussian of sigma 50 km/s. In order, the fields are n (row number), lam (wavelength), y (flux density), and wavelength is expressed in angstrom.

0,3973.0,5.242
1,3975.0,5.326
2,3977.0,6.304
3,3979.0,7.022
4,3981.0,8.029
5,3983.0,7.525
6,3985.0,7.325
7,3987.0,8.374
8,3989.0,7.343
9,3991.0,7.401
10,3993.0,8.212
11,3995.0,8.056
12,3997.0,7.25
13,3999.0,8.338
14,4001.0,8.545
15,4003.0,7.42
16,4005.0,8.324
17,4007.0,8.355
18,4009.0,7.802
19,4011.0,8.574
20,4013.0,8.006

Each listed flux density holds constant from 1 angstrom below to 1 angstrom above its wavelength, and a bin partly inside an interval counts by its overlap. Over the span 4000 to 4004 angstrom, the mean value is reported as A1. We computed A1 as 7.98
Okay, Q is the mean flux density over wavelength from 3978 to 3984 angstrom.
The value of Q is 7.53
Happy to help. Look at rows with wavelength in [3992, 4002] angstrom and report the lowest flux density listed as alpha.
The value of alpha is 7.25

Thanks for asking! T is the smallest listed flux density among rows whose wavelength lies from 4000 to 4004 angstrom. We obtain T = 7.42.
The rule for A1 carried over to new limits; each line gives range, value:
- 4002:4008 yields 8.03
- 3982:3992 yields 7.59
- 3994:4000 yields 7.88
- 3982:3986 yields 7.43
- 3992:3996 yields 8.13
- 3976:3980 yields 6.66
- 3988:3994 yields 7.65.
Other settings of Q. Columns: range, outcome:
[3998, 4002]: 8.44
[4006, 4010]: 8.08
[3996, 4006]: 7.98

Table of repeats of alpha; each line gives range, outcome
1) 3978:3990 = 7.022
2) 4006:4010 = 7.802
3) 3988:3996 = 7.343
